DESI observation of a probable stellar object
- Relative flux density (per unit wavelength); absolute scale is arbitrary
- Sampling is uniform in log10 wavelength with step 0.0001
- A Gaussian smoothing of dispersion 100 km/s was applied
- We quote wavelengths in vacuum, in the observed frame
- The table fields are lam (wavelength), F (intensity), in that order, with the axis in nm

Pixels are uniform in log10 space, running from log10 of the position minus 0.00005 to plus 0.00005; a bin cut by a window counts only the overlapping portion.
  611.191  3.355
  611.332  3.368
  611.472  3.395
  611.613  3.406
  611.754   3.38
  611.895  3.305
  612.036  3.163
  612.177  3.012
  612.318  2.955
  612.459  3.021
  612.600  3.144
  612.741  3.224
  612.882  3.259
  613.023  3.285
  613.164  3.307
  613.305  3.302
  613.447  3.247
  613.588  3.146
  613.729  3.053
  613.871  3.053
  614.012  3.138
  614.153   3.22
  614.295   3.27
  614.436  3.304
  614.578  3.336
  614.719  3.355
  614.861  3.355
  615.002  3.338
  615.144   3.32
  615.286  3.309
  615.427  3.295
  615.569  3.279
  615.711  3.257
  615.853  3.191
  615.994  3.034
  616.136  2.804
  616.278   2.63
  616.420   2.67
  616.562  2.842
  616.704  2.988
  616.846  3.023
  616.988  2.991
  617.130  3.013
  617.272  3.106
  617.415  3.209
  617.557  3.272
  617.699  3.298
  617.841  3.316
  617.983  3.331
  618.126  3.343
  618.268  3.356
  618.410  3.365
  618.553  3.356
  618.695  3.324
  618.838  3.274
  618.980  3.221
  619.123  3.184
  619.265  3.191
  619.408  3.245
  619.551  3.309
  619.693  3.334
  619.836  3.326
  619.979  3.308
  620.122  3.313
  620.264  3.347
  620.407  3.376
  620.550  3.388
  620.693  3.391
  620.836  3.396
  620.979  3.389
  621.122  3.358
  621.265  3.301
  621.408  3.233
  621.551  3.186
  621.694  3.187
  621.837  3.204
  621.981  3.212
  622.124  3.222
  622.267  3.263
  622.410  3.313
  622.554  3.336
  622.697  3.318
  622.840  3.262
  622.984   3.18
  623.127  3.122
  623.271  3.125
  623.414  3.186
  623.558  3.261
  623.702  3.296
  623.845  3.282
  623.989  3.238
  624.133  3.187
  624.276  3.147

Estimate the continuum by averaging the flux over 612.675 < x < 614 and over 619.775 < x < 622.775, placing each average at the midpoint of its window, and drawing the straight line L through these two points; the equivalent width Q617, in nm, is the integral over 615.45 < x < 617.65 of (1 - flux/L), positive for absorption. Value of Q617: 0.15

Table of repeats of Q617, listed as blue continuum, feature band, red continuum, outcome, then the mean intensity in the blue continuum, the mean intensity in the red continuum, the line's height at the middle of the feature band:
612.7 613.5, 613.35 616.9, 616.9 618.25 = 0.12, 3.27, 3.21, 3.25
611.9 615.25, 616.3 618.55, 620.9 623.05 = 0.07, 3.21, 3.26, 3.24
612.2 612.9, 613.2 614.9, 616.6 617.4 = -0.08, 3.1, 3.03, 3.08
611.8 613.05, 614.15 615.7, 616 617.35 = -0.16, 3.15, 2.9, 3.01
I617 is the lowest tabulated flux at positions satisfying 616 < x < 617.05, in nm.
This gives 2.63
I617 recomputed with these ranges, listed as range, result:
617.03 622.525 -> 3.013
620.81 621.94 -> 3.186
